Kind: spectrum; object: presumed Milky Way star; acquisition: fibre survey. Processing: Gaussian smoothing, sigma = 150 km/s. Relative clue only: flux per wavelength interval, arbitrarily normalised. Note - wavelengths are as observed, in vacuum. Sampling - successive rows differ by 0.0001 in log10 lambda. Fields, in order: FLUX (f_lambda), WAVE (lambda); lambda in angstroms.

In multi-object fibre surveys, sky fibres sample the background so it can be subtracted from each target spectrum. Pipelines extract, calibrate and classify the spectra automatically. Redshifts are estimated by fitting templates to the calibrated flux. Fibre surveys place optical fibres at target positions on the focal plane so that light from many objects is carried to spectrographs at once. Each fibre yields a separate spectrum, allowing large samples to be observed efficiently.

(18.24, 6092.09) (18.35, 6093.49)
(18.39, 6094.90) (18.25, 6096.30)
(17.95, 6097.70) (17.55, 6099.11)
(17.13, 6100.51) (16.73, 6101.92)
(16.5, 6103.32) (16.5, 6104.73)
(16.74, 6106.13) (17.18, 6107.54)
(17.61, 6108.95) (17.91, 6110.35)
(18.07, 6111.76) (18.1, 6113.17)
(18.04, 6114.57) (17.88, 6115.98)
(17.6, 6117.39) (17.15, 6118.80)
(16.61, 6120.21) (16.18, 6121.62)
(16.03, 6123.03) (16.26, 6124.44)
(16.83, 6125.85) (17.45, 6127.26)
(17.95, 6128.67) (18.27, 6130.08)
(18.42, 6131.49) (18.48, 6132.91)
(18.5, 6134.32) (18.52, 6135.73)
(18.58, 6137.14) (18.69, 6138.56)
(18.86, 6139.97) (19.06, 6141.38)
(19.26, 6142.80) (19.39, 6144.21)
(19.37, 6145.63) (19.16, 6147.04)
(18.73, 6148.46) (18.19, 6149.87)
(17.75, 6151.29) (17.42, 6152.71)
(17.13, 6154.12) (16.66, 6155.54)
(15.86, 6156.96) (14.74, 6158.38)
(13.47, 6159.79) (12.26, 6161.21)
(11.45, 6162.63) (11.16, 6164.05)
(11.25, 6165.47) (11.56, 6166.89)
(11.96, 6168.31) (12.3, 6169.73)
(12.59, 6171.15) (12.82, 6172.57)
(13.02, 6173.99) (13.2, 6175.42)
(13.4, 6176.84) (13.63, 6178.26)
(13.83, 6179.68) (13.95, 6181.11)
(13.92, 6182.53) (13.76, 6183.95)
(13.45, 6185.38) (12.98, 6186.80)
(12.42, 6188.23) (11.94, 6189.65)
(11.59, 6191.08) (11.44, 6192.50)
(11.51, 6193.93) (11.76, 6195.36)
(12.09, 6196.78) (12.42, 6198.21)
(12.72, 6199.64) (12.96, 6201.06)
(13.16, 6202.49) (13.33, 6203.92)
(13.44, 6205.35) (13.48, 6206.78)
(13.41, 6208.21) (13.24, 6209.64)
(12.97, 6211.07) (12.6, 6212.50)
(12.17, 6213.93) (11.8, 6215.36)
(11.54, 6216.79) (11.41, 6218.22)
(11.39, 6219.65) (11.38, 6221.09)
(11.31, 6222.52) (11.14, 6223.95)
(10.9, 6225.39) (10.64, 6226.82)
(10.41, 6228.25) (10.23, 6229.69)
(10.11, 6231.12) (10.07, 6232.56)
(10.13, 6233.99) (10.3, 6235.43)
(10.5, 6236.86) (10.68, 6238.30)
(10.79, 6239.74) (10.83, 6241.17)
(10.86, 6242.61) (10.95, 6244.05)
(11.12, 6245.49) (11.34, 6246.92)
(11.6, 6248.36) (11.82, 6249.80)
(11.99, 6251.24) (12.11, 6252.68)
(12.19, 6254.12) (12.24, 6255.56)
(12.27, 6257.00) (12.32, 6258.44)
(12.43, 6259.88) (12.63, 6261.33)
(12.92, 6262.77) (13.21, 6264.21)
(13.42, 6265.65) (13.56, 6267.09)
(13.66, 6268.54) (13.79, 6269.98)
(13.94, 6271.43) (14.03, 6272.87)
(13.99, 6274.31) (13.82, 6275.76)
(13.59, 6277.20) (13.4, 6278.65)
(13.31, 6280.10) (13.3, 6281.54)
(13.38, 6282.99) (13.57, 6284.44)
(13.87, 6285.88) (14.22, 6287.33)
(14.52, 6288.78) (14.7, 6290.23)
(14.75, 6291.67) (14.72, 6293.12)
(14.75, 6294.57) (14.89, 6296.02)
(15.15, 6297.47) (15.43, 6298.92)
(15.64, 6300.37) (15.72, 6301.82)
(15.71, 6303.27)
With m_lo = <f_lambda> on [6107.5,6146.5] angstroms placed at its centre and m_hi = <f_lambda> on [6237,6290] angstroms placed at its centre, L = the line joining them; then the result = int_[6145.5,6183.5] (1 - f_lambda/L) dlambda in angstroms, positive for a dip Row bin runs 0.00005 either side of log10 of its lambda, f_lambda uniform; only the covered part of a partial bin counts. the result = 5.0 angstroms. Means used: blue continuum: 18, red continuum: 12.7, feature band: 14.4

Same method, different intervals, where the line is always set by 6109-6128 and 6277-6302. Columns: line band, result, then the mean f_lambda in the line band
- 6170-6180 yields 1.9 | 13.2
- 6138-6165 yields 0.0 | 16.7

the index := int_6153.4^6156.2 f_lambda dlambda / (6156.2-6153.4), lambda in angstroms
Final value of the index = 16.9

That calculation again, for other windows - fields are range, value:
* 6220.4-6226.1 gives 11.2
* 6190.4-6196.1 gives 11.6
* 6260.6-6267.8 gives 13.1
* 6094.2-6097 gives 18.4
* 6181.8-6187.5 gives 13.5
